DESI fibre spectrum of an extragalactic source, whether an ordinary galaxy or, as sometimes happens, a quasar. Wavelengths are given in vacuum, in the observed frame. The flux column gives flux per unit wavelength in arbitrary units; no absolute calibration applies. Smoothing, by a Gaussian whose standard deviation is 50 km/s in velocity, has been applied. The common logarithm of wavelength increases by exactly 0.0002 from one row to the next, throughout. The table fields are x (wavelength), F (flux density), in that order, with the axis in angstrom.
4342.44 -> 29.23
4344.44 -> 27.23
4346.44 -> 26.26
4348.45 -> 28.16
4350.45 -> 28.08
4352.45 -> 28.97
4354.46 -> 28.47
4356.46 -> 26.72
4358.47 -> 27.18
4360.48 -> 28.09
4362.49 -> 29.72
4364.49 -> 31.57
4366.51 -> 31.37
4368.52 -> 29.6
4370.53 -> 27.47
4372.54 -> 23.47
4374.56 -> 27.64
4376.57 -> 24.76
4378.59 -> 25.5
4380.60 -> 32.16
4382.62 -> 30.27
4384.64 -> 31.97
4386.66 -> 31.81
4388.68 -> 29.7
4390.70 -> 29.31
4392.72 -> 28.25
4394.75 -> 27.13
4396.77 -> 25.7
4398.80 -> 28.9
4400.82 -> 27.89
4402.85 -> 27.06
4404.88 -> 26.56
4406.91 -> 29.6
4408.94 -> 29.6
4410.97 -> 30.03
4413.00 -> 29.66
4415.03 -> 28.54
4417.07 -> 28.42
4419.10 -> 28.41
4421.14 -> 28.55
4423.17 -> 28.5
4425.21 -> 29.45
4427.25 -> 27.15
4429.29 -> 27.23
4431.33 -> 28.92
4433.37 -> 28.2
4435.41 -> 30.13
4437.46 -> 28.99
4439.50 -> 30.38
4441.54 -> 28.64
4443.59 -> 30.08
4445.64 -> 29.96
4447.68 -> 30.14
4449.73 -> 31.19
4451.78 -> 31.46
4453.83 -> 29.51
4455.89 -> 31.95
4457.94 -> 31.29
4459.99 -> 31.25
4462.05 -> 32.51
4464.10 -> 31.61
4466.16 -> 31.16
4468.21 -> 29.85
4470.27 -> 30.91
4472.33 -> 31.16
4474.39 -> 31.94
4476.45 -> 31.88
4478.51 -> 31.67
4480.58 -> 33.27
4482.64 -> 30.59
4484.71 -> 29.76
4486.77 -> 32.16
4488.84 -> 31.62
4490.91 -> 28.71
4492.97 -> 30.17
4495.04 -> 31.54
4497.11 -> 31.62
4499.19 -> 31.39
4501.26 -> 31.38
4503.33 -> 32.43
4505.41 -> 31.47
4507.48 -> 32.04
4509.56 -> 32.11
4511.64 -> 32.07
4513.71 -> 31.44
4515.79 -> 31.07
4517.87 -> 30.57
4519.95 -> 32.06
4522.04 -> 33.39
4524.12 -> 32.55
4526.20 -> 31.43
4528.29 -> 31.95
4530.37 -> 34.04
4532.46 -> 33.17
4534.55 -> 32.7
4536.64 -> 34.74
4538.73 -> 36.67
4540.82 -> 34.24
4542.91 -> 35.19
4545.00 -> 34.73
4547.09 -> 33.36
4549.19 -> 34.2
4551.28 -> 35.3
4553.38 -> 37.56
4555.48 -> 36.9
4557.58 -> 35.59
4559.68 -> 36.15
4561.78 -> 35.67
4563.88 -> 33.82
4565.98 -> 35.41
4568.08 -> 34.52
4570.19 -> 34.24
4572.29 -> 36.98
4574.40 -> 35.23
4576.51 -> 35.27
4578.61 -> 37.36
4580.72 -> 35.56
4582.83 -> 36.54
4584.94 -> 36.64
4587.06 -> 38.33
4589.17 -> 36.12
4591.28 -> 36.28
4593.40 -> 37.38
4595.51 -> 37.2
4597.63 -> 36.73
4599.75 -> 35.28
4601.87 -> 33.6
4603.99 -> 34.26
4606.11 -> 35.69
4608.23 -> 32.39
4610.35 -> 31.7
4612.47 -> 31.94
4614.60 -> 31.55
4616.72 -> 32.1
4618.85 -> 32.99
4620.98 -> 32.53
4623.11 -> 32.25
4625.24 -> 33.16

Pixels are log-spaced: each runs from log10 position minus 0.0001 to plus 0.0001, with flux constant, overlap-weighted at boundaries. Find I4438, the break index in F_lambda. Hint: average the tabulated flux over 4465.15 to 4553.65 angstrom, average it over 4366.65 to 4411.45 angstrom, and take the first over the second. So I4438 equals 1.14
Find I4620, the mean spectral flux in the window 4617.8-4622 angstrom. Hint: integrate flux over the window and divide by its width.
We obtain 32.7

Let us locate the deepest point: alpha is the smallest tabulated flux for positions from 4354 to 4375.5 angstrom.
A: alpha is 23.47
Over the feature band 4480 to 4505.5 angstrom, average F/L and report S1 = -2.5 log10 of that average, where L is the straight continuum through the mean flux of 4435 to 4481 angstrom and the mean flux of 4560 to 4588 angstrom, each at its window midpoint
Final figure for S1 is 0.040 mag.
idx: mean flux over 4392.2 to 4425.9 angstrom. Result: 28.4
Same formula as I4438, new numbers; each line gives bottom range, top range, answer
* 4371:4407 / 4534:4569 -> 1.25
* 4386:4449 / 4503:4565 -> 1.17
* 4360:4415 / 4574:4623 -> 1.21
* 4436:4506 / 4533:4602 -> 1.15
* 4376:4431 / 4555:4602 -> 1.26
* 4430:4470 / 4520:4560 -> 1.13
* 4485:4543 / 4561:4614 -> 1.10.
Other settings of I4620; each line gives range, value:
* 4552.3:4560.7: 36.5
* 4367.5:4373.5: 26.9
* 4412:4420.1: 28.8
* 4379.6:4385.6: 31.4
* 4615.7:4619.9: 32.5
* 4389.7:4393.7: 28.8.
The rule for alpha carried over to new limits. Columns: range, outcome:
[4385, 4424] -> 25.7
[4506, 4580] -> 30.57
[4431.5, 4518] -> 28.2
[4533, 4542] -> 32.7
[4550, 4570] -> 33.82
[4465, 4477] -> 29.85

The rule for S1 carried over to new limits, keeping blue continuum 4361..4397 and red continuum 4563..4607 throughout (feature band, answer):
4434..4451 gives 0.04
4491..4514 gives 0.05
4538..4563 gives -0.02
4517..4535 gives 0.05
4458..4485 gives 0.02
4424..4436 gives 0.08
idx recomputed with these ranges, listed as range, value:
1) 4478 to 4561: 32.8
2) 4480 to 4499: 31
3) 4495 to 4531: 31.9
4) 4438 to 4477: 30.9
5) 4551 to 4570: 35.6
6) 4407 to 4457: 29.4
